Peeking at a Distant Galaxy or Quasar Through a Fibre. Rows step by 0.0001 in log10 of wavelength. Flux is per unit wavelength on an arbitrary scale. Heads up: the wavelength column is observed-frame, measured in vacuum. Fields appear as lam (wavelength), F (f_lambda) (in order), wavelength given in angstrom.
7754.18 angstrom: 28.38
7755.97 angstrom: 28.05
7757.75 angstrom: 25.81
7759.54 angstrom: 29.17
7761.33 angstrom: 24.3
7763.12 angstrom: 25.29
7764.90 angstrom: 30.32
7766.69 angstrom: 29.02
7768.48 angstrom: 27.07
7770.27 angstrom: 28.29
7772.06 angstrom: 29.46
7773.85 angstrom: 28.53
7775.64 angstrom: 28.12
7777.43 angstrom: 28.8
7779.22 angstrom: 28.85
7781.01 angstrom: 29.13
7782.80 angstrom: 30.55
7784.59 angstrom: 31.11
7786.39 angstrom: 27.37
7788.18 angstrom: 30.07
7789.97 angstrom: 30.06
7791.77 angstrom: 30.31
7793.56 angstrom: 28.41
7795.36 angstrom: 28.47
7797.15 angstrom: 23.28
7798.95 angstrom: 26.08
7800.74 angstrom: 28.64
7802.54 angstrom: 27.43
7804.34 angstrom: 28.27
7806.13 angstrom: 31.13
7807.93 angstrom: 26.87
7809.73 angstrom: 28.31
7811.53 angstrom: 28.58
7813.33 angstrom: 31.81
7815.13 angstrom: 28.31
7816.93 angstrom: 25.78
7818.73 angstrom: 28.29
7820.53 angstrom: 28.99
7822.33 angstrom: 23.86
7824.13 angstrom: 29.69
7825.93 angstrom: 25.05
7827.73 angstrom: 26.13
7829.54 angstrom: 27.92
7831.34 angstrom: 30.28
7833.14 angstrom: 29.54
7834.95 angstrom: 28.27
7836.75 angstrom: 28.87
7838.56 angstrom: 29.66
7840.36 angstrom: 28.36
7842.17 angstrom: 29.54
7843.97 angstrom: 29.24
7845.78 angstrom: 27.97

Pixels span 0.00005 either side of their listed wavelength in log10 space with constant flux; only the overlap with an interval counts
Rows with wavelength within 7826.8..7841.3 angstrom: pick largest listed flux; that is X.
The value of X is 30.28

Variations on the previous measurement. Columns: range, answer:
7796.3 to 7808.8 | 31.13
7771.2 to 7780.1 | 29.46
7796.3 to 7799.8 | 26.08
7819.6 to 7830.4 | 29.69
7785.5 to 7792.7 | 30.31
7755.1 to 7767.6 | 30.32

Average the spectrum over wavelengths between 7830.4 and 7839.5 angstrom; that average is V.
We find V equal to 29.3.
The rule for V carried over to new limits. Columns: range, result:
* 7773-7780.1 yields 28.6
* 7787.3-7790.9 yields 30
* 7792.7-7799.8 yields 26.5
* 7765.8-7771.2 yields 28.1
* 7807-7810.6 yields 27.6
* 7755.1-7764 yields 26.5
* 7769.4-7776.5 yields 28.6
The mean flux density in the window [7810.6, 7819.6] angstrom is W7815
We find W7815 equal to 28.5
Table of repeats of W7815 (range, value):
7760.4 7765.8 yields 26.7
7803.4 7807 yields 29.7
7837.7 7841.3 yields 29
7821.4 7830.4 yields 26.5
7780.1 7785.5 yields 30.2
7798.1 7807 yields 28.3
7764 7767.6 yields 29.7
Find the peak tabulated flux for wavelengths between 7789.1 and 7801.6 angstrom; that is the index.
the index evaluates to 30.31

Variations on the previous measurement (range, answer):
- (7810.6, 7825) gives 31.81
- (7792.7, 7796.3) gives 28.47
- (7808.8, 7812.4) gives 28.58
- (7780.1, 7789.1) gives 31.11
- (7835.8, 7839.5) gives 29.66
